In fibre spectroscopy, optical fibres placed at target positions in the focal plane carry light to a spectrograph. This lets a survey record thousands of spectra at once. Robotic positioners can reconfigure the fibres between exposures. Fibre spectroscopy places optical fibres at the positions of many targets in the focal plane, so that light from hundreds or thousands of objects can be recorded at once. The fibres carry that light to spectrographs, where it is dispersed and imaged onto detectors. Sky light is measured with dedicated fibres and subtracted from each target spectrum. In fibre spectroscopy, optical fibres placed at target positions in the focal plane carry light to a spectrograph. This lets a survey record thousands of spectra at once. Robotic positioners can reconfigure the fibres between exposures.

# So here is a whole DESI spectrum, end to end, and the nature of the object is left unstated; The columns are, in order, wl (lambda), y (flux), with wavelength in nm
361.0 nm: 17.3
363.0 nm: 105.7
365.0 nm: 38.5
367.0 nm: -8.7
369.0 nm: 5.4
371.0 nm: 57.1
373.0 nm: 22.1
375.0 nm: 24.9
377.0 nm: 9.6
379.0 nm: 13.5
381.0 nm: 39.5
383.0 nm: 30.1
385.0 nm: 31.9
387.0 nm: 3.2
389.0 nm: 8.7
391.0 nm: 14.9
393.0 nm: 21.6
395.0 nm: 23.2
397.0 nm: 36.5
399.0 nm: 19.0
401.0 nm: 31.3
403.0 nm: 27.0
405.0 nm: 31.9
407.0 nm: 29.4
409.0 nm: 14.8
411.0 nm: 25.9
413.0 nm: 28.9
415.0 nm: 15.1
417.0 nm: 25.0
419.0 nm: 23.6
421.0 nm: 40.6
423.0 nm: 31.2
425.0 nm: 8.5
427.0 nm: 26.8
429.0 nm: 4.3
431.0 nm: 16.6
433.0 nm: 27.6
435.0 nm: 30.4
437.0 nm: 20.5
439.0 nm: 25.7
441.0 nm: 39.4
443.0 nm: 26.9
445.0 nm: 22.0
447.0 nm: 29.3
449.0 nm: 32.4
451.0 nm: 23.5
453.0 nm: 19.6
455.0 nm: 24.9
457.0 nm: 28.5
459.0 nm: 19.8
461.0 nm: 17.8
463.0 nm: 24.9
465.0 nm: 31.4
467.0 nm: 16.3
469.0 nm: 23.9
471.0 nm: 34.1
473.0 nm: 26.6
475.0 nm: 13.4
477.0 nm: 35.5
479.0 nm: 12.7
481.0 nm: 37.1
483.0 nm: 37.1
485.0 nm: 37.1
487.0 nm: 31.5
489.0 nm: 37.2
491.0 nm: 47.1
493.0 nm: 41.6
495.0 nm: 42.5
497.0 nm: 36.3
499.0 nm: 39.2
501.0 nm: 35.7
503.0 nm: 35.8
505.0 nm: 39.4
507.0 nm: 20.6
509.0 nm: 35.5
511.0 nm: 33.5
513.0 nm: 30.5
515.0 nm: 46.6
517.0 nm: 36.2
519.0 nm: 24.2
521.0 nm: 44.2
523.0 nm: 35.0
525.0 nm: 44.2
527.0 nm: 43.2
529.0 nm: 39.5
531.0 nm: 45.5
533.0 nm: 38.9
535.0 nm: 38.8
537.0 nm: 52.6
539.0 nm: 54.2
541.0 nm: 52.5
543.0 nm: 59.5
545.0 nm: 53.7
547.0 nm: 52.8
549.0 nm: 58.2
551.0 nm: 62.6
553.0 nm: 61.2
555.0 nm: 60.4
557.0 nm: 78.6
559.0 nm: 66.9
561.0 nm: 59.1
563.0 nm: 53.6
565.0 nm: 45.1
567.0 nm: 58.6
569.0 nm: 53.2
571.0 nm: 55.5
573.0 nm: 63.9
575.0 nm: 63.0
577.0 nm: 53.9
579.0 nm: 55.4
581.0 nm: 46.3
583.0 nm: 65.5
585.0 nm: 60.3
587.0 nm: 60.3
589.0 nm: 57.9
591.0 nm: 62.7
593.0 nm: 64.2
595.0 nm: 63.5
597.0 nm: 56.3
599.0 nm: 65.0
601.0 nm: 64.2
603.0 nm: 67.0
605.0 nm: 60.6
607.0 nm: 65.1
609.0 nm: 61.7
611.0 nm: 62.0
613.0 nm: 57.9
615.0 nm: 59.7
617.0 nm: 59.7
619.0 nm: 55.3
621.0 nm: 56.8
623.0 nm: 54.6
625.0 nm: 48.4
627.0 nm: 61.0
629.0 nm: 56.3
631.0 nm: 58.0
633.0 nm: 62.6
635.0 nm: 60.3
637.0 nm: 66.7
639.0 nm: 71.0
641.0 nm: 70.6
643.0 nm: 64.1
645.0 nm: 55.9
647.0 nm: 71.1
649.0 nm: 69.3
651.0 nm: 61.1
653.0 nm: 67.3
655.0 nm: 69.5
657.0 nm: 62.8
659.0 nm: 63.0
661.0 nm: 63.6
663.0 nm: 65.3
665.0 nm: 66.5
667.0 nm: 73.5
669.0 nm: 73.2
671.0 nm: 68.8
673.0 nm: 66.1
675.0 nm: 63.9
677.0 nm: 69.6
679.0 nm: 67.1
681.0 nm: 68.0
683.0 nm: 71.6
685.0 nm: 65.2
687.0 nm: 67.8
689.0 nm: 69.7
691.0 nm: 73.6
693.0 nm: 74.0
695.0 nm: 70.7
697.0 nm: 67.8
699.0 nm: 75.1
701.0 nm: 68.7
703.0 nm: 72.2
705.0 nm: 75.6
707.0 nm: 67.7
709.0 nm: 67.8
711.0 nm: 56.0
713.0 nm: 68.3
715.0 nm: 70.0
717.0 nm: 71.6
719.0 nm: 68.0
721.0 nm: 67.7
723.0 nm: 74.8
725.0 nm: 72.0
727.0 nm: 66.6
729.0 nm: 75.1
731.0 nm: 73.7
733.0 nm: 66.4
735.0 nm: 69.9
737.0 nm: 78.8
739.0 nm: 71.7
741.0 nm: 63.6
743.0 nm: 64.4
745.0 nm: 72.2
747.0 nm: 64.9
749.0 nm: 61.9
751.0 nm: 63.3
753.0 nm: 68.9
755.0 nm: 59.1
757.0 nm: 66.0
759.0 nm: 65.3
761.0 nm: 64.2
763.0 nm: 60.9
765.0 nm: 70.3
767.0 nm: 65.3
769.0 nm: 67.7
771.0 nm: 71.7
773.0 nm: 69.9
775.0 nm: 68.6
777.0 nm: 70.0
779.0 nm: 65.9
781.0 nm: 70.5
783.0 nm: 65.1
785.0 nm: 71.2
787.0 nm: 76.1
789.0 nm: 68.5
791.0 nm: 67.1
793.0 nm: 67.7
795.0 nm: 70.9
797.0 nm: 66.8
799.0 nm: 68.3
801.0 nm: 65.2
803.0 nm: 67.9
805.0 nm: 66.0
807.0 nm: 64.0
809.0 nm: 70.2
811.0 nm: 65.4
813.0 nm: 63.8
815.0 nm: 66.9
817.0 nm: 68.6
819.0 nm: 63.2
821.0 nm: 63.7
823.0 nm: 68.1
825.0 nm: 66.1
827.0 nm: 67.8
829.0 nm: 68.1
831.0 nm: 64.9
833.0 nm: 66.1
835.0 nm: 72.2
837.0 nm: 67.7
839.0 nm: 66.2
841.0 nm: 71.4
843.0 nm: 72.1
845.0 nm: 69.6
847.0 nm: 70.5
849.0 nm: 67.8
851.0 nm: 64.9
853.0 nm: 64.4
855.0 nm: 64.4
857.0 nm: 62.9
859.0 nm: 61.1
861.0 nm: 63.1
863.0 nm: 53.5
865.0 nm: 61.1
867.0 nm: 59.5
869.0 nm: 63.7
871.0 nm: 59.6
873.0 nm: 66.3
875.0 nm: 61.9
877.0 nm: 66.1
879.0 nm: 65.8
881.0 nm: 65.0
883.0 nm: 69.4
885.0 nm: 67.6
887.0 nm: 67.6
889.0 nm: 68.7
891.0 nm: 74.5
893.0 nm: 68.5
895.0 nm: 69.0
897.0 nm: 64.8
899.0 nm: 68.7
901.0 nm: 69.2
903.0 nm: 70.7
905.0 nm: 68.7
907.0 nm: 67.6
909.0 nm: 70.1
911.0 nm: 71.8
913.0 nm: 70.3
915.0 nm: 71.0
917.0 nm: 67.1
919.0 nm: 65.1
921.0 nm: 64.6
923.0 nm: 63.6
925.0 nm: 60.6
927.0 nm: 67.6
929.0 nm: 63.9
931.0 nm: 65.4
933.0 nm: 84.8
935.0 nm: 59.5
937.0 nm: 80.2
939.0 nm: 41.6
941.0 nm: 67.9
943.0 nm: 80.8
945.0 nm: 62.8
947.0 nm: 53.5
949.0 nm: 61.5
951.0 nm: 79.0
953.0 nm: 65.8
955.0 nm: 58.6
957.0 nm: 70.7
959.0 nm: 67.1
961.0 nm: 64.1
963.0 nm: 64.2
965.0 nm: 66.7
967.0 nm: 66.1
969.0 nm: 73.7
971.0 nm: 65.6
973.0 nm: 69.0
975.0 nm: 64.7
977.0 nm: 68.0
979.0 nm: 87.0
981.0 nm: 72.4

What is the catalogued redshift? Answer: 0.206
